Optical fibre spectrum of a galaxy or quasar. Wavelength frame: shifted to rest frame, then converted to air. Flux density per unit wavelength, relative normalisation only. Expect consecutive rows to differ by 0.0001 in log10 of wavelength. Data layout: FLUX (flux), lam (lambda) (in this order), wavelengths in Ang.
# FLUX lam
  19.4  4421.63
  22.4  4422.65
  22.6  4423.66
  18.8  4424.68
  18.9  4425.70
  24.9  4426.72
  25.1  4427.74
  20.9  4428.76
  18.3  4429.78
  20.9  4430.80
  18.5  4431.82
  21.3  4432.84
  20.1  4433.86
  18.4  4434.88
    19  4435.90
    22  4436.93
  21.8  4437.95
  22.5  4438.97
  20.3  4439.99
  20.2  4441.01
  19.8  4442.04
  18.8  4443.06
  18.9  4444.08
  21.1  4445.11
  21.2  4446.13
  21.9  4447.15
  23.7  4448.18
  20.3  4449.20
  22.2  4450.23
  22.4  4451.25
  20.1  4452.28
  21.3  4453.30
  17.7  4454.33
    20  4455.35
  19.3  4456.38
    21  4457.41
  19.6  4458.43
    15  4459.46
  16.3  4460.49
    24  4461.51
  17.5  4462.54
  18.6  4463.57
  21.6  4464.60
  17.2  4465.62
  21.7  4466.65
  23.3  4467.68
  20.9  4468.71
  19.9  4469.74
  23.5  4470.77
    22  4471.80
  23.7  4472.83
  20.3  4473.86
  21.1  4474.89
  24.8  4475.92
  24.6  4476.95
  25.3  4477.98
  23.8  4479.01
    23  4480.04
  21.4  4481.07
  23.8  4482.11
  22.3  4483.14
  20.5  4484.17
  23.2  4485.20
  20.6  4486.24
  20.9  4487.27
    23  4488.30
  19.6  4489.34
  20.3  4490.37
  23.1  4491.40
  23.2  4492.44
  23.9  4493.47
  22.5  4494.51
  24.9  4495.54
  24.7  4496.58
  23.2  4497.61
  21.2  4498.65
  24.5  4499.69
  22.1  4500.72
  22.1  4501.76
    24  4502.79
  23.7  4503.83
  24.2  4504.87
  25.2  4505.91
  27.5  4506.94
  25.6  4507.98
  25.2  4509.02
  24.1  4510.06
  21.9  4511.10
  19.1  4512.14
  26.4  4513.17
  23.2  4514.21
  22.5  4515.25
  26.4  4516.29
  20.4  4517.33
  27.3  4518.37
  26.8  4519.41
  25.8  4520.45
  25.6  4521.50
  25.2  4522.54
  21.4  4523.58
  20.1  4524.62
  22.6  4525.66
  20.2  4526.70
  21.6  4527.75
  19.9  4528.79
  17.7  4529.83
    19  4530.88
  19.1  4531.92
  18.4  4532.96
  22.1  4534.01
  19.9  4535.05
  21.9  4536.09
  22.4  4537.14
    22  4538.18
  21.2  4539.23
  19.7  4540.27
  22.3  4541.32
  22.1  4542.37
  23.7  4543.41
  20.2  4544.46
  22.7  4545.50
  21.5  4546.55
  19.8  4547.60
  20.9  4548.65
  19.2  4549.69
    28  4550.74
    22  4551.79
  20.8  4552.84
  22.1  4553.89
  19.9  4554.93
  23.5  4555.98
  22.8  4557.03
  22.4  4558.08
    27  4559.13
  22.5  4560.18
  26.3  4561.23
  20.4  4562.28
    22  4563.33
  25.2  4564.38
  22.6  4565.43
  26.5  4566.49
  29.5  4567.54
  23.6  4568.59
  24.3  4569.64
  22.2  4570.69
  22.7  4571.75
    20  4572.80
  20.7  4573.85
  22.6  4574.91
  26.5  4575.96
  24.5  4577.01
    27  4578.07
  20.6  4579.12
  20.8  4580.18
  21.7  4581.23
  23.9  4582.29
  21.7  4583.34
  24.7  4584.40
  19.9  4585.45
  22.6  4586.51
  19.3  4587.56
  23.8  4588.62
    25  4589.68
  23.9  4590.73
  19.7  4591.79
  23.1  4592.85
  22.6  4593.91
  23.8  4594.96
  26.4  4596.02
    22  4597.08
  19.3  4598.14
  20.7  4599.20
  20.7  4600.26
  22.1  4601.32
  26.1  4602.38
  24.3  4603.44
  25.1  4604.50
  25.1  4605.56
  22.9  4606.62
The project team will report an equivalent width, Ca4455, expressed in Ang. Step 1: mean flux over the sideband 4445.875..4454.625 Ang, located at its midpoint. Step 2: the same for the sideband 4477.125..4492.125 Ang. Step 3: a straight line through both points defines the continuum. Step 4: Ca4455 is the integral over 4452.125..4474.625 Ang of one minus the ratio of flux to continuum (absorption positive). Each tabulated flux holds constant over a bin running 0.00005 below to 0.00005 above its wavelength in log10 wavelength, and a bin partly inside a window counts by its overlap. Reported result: 1.5 Ang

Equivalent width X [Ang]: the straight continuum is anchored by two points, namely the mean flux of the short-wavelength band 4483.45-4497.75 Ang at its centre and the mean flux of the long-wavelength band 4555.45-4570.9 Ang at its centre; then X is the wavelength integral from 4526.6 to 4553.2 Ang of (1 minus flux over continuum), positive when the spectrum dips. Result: 2.8 Ang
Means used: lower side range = 22.4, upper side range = 24.1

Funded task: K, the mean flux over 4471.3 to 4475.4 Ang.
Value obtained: 21.8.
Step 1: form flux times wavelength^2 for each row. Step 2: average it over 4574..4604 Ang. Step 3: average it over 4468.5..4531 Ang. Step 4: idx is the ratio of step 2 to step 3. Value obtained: 1.03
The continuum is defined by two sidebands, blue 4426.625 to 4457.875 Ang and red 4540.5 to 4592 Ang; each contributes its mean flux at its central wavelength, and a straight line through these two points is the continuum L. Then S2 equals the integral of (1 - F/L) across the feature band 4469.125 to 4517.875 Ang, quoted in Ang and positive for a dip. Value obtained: -3.3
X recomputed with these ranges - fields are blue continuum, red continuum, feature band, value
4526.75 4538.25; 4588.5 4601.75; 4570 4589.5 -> -0.54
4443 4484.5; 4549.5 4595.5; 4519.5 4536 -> 0.64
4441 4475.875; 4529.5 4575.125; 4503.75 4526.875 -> -2.64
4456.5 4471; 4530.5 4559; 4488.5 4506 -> -2.06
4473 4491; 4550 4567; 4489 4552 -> 0.60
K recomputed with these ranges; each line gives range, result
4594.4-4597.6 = 24.1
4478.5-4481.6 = 22.7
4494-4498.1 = 23.9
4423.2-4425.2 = 20.6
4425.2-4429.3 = 22.4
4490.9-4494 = 23.4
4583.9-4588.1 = 21.6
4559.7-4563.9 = 22.8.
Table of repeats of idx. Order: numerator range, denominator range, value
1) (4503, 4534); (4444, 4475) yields 1.15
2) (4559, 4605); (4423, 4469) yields 1.20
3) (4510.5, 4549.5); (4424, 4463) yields 1.12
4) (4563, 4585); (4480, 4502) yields 1.09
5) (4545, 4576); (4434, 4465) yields 1.19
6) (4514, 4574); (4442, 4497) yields 1.08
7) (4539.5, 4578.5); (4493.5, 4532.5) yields 1.01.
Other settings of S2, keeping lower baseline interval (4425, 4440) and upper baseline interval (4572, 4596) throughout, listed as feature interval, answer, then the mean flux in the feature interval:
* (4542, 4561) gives 0.0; 22.4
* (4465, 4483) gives -0.8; 22.4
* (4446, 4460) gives 0.5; 20.4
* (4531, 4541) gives 0.6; 20.7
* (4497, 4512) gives -1.4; 23.8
